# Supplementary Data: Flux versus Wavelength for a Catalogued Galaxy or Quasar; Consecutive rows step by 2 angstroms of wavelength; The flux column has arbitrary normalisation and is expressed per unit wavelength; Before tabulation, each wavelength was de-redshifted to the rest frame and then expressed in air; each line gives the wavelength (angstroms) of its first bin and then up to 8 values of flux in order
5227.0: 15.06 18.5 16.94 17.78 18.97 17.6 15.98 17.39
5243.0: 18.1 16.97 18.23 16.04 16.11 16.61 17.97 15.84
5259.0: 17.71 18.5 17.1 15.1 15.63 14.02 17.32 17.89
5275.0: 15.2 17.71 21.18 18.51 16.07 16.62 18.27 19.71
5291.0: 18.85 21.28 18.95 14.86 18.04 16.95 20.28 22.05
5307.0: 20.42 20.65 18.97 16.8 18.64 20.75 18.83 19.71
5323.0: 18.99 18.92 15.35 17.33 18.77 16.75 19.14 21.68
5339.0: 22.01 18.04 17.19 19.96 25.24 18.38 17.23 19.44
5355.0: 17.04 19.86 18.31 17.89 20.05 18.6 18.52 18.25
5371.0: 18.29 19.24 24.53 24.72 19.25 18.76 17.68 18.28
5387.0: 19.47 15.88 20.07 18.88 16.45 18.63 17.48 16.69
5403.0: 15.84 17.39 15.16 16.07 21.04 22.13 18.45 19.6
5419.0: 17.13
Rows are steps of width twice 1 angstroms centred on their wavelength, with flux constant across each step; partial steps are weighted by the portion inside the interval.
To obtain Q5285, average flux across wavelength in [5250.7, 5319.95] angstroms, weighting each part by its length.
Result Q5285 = 18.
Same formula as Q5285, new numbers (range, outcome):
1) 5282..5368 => 18.9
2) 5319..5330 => 18.1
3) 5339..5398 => 19.2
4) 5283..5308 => 18.7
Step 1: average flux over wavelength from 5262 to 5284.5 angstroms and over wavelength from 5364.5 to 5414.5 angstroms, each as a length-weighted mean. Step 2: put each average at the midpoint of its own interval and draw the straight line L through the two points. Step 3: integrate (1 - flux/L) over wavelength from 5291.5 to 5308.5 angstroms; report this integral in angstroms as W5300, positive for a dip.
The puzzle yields -1.8 angstroms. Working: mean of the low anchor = 16.9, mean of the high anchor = 18.7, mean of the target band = 19.1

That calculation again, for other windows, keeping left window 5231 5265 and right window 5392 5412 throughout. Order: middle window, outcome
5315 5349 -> -3.8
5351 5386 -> -3.9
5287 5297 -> -1.0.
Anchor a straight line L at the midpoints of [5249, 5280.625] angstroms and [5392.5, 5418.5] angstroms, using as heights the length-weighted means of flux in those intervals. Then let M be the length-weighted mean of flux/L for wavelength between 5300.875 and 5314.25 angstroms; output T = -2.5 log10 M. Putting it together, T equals -0.14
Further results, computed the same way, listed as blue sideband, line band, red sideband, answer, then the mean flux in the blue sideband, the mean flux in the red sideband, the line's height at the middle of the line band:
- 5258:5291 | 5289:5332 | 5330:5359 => -0.03 mag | 17.3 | 19.3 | 18.3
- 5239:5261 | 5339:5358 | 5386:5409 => -0.12 mag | 17.1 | 17.4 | 17.3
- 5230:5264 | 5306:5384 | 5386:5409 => -0.11 mag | 17.3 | 17.4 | 17.4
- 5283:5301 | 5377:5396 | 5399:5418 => -0.04 mag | 18.1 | 18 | 18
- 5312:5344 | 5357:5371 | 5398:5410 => -0.06 mag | 18.7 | 16.4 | 17.6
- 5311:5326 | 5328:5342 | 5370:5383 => 0.02 mag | 18.9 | 20.6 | 19.4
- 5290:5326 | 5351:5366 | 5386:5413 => -0.02 mag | 19.1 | 17.8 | 18.4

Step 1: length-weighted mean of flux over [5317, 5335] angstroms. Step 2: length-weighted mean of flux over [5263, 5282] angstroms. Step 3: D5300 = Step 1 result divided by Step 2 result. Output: 1.08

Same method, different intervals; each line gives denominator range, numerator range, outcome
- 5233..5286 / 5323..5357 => 1.11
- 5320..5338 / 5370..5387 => 1.08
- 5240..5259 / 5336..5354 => 1.17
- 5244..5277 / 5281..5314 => 1.12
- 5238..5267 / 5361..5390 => 1.14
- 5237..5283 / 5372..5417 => 1.10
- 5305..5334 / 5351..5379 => 1.04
